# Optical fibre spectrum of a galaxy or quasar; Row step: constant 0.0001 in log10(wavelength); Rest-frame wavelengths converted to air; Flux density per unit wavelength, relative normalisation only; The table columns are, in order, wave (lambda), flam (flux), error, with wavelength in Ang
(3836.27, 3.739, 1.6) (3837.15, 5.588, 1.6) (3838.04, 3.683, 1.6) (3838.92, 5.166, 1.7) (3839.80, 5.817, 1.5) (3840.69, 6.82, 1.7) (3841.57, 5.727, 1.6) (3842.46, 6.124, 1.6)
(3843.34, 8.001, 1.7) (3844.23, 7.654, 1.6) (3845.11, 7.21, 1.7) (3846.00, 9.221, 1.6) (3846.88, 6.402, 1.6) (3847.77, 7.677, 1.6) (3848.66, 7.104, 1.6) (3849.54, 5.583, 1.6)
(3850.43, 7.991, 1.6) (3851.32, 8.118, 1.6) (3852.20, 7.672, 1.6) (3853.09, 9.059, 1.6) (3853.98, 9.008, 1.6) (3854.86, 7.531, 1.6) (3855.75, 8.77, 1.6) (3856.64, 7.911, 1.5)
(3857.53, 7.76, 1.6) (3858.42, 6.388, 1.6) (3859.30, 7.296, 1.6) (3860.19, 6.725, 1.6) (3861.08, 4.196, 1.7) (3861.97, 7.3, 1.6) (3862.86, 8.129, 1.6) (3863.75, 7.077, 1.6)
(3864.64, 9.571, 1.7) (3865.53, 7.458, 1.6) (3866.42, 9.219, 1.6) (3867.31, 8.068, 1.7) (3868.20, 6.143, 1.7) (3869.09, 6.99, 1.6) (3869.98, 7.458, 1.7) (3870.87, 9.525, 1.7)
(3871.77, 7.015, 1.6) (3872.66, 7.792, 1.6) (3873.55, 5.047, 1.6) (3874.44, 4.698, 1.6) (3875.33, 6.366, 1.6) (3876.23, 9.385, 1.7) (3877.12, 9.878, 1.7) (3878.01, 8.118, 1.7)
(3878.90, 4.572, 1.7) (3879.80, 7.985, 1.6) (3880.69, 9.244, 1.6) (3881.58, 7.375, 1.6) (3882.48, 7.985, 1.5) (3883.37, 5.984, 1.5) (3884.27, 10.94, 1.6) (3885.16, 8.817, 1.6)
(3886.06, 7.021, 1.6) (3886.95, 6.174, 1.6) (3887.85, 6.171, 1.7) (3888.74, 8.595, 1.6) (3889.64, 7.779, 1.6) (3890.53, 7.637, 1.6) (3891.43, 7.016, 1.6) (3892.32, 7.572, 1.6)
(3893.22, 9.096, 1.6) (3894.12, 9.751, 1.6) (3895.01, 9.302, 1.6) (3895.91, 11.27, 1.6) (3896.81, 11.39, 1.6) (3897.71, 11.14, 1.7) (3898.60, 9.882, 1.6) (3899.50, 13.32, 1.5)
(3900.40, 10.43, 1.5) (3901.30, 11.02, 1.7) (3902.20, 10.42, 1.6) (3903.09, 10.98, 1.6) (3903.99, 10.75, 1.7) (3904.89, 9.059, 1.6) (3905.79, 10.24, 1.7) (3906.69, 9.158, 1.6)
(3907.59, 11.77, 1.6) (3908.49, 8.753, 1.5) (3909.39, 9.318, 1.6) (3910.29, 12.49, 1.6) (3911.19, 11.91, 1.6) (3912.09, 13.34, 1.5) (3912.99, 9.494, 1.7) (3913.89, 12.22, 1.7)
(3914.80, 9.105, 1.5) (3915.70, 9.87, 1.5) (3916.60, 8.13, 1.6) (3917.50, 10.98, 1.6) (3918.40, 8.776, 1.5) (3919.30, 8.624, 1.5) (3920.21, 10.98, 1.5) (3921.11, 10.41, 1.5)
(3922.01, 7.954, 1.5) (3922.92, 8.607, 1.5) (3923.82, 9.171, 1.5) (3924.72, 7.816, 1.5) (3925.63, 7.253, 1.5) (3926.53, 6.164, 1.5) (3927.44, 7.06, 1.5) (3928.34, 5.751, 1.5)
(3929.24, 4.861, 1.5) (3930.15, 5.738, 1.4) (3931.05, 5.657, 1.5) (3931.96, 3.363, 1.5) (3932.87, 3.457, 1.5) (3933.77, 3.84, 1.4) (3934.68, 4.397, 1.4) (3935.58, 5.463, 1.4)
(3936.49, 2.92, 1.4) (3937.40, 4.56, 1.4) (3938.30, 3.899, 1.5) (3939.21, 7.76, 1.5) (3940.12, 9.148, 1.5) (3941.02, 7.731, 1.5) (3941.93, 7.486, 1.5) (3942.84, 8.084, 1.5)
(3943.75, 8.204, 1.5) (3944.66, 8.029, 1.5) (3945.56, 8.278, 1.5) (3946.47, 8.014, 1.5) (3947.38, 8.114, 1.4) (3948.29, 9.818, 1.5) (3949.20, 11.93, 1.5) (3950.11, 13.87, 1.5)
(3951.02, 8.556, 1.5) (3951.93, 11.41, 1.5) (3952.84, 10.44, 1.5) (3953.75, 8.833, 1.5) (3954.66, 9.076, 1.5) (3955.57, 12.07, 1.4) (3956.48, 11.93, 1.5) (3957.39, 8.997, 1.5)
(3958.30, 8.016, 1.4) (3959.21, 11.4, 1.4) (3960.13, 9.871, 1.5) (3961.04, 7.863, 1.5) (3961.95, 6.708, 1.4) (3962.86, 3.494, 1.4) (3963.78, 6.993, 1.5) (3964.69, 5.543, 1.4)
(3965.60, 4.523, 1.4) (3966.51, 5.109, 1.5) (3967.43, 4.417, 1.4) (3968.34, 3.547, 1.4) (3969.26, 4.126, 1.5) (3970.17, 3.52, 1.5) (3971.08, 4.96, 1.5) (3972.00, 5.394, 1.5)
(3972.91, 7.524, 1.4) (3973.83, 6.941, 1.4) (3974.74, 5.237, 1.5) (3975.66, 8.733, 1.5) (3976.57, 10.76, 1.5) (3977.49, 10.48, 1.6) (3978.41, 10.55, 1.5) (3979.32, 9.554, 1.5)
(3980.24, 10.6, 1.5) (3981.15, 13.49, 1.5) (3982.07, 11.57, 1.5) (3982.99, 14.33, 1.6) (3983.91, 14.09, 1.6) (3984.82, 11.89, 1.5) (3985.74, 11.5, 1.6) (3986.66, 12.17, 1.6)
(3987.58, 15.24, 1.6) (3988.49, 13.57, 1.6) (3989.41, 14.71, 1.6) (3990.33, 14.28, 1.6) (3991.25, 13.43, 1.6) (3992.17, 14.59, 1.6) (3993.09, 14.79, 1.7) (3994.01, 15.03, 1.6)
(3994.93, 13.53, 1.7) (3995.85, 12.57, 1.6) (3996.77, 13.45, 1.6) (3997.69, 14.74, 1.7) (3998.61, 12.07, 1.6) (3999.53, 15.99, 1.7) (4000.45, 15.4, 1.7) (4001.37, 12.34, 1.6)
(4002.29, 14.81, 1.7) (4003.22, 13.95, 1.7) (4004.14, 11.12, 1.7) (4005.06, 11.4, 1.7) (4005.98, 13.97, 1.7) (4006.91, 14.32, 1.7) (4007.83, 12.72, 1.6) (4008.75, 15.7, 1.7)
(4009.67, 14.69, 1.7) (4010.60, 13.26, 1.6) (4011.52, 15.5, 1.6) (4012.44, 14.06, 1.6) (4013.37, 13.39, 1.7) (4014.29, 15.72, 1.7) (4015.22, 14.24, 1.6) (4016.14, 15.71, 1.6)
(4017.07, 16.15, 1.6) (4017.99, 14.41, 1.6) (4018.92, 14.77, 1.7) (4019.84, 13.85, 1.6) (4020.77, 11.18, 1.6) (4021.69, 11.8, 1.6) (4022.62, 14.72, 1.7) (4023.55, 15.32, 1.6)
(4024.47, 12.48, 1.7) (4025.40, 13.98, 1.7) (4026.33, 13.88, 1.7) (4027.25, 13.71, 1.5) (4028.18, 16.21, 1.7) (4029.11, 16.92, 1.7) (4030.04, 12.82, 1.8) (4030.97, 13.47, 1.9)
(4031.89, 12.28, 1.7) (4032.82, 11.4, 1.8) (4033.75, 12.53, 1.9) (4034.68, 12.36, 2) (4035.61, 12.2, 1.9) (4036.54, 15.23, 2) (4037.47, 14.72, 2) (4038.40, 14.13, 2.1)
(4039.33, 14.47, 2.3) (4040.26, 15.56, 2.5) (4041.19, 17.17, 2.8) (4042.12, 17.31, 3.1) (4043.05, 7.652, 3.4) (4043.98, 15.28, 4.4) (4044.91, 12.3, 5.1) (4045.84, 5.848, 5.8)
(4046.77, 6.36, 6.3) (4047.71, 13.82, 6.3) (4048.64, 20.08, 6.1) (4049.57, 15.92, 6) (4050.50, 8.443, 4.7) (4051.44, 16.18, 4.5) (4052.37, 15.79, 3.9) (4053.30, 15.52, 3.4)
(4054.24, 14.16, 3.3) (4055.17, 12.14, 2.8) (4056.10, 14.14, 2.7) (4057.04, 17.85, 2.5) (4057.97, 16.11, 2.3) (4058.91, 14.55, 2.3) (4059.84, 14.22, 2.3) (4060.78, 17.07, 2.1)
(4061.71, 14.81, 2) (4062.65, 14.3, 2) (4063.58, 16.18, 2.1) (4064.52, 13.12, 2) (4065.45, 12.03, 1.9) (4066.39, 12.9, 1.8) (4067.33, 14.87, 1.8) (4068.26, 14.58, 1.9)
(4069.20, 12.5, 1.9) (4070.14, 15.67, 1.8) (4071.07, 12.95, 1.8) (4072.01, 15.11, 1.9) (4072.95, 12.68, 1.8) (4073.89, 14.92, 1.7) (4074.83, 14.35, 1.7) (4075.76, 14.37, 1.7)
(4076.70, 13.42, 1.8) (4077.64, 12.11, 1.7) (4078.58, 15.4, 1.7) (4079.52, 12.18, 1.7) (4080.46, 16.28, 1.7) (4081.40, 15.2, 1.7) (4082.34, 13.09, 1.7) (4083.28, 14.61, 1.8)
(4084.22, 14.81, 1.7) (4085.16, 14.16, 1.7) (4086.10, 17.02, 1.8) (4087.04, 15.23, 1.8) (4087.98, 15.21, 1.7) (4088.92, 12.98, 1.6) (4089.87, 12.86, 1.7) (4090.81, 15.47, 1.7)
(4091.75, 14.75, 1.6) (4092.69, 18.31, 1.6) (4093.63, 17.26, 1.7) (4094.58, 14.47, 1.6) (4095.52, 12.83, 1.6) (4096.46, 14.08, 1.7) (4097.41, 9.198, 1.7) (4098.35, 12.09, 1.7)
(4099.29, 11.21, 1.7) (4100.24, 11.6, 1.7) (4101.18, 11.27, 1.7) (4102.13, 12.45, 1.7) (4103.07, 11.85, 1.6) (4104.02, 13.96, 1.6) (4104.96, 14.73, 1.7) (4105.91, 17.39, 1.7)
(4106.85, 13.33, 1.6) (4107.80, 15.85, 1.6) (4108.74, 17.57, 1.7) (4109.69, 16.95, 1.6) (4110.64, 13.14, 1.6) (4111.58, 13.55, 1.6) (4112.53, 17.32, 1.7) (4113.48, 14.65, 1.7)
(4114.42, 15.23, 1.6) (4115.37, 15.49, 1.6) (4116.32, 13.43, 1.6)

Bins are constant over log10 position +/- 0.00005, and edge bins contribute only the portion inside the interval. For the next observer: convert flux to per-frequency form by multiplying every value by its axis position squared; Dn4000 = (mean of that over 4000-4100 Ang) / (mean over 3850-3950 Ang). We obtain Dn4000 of 1.8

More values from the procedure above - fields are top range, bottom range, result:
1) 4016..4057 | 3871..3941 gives 1.78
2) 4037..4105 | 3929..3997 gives 1.66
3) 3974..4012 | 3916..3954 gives 1.74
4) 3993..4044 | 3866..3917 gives 1.66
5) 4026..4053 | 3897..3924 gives 1.41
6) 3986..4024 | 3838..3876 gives 2.09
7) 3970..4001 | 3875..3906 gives 1.38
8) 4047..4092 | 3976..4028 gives 1.10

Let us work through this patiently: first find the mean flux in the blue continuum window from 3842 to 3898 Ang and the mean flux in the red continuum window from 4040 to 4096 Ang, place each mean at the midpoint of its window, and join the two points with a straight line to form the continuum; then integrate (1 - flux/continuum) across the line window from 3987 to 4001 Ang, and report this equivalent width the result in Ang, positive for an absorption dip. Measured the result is -2.77 Ang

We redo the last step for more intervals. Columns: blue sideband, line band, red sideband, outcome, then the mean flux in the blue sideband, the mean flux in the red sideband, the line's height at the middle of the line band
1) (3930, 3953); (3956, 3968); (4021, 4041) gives 2.0 Ang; 7.3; 13.8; 8.8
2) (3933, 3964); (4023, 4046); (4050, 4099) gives -2.5 Ang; 8.12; 14.3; 12.3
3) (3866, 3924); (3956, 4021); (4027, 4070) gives 4.1 Ang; 9.01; 14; 12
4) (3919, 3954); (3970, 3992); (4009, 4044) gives 0.2 Ang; 7.52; 14.1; 10.8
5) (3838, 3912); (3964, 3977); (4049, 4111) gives 6.3 Ang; 8.23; 14.3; 11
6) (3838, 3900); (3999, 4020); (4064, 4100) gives -4.1 Ang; 7.77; 14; 11.9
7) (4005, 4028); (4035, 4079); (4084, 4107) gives -0.1 Ang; 14.1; 13.9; 14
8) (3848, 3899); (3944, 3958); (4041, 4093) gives 0.7 Ang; 7.88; 14.2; 10.4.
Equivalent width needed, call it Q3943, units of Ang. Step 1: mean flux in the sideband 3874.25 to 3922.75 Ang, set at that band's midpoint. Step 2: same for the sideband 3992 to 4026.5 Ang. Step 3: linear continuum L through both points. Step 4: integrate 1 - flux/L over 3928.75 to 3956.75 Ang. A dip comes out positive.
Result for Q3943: 9.1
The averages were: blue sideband 9.29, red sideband 14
